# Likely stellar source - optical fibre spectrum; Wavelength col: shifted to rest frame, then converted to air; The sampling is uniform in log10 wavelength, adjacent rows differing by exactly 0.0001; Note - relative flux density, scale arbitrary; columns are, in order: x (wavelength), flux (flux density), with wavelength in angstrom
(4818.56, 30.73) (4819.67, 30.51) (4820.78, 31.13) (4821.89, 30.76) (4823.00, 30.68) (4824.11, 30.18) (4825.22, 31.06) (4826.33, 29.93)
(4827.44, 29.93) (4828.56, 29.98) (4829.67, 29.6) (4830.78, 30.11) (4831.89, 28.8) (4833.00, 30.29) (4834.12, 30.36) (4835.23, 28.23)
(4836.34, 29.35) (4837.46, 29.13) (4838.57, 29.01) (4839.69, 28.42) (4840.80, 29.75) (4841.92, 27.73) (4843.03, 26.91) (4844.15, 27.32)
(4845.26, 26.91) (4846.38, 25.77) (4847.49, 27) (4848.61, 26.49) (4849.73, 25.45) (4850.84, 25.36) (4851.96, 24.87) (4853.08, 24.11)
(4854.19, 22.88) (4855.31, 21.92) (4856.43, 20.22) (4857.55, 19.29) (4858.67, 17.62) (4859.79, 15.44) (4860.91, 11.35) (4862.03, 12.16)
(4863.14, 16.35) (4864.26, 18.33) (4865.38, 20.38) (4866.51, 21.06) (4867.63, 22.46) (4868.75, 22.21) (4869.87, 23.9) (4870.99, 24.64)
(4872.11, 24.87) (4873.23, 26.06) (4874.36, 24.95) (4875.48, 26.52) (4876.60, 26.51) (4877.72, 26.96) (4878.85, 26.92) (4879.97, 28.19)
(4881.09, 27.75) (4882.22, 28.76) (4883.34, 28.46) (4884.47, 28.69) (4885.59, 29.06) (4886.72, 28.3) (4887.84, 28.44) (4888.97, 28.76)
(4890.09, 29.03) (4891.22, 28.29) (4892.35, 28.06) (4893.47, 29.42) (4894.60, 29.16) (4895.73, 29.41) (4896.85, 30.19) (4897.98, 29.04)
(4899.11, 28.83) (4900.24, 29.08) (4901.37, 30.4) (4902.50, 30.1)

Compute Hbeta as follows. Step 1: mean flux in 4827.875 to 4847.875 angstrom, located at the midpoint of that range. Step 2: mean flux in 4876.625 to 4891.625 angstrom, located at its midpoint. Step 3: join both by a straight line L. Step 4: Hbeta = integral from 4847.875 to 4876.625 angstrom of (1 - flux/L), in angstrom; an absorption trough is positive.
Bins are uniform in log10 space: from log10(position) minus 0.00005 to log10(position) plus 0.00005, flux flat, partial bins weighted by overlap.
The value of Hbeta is 6.8 angstrom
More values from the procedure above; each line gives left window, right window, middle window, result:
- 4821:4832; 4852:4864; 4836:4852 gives -2.5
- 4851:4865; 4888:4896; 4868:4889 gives -1.6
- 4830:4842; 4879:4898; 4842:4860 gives 3.2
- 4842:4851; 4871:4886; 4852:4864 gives 3.7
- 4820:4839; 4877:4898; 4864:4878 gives 2.5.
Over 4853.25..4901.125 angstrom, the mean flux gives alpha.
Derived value 24.8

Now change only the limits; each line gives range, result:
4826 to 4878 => 24.8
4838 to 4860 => 24.8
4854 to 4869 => 18.5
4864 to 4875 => 23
